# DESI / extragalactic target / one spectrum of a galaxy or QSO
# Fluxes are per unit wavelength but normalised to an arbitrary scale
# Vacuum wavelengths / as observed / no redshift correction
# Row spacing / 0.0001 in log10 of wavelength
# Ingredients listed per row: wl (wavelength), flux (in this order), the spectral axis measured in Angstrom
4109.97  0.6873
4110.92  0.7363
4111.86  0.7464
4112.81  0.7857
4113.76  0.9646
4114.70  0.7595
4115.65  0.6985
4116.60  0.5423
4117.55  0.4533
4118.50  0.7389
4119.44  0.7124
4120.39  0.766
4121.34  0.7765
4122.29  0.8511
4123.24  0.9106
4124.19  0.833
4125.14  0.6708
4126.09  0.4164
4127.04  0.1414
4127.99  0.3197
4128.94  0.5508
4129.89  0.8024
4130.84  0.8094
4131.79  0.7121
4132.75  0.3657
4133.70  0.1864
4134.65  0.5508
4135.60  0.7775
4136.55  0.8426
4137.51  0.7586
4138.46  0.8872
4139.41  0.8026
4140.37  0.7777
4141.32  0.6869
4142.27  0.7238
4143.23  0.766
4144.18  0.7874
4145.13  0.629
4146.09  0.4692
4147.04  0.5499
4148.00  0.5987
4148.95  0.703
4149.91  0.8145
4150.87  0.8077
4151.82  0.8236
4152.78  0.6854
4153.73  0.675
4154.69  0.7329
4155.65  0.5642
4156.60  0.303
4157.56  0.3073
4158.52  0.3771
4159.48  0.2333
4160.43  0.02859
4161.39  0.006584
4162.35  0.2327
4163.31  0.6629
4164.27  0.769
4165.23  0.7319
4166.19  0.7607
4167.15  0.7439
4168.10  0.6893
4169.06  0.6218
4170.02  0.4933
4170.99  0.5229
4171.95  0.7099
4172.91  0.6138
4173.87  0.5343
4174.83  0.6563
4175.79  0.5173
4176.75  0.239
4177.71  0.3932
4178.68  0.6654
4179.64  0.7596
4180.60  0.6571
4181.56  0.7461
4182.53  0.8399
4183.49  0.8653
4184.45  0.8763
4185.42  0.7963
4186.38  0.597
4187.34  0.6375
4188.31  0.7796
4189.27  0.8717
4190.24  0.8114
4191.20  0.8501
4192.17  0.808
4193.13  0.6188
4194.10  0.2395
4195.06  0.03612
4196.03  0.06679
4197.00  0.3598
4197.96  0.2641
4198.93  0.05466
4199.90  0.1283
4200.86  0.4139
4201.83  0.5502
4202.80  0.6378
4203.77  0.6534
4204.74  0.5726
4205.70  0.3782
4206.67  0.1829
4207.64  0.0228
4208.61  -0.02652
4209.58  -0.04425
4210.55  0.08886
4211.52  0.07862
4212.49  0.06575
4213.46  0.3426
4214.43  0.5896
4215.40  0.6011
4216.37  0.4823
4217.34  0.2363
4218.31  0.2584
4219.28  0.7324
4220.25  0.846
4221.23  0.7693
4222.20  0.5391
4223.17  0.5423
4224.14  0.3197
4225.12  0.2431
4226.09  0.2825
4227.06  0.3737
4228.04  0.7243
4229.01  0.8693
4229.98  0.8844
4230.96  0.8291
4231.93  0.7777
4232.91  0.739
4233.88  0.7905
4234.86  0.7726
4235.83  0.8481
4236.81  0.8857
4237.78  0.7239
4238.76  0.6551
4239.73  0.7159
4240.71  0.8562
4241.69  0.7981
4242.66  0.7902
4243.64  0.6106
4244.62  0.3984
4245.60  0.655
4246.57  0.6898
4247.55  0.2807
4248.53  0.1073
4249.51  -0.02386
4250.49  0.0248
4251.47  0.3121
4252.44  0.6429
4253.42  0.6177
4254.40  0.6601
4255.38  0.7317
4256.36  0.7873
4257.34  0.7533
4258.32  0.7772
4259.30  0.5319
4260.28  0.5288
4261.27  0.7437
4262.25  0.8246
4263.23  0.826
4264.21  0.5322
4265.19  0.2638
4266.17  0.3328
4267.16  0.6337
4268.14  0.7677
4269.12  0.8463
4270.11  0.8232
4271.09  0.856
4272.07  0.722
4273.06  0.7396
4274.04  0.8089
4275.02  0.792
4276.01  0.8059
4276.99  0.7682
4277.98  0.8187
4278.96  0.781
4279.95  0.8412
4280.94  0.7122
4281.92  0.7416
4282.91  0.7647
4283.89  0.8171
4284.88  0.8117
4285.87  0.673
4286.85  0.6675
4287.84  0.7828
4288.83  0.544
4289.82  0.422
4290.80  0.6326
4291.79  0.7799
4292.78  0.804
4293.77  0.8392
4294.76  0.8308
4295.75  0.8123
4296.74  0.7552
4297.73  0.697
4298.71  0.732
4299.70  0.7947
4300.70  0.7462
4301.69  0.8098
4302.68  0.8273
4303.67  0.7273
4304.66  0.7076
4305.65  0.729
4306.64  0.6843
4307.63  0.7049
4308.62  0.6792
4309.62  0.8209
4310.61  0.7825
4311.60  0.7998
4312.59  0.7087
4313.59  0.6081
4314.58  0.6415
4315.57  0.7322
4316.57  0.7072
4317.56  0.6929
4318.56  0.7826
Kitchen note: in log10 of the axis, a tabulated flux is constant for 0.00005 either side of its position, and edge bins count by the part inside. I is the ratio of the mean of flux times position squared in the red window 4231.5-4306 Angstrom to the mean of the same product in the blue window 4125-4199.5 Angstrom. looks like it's 1.2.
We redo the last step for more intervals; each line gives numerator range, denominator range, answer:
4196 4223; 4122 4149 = 0.57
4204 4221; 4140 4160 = 0.55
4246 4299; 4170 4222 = 1.41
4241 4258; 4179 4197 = 0.83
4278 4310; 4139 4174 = 1.33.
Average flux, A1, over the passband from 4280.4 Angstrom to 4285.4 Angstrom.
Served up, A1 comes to 0.769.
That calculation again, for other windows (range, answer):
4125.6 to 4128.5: 0.298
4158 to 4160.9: 0.215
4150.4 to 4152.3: 0.817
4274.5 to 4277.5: 0.789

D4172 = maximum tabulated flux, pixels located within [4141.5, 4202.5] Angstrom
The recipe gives 0.8763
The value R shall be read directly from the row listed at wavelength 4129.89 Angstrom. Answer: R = 0.8024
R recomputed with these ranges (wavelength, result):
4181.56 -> 0.7461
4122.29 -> 0.8511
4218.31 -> 0.2584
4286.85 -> 0.6675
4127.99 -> 0.3197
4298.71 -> 0.732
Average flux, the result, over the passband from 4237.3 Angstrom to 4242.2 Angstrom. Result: 0.75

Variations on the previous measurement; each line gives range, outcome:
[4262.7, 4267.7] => 0.523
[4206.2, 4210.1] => 0.0336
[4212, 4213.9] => 0.201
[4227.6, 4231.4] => 0.828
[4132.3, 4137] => 0.545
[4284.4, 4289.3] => 0.696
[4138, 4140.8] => 0.822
